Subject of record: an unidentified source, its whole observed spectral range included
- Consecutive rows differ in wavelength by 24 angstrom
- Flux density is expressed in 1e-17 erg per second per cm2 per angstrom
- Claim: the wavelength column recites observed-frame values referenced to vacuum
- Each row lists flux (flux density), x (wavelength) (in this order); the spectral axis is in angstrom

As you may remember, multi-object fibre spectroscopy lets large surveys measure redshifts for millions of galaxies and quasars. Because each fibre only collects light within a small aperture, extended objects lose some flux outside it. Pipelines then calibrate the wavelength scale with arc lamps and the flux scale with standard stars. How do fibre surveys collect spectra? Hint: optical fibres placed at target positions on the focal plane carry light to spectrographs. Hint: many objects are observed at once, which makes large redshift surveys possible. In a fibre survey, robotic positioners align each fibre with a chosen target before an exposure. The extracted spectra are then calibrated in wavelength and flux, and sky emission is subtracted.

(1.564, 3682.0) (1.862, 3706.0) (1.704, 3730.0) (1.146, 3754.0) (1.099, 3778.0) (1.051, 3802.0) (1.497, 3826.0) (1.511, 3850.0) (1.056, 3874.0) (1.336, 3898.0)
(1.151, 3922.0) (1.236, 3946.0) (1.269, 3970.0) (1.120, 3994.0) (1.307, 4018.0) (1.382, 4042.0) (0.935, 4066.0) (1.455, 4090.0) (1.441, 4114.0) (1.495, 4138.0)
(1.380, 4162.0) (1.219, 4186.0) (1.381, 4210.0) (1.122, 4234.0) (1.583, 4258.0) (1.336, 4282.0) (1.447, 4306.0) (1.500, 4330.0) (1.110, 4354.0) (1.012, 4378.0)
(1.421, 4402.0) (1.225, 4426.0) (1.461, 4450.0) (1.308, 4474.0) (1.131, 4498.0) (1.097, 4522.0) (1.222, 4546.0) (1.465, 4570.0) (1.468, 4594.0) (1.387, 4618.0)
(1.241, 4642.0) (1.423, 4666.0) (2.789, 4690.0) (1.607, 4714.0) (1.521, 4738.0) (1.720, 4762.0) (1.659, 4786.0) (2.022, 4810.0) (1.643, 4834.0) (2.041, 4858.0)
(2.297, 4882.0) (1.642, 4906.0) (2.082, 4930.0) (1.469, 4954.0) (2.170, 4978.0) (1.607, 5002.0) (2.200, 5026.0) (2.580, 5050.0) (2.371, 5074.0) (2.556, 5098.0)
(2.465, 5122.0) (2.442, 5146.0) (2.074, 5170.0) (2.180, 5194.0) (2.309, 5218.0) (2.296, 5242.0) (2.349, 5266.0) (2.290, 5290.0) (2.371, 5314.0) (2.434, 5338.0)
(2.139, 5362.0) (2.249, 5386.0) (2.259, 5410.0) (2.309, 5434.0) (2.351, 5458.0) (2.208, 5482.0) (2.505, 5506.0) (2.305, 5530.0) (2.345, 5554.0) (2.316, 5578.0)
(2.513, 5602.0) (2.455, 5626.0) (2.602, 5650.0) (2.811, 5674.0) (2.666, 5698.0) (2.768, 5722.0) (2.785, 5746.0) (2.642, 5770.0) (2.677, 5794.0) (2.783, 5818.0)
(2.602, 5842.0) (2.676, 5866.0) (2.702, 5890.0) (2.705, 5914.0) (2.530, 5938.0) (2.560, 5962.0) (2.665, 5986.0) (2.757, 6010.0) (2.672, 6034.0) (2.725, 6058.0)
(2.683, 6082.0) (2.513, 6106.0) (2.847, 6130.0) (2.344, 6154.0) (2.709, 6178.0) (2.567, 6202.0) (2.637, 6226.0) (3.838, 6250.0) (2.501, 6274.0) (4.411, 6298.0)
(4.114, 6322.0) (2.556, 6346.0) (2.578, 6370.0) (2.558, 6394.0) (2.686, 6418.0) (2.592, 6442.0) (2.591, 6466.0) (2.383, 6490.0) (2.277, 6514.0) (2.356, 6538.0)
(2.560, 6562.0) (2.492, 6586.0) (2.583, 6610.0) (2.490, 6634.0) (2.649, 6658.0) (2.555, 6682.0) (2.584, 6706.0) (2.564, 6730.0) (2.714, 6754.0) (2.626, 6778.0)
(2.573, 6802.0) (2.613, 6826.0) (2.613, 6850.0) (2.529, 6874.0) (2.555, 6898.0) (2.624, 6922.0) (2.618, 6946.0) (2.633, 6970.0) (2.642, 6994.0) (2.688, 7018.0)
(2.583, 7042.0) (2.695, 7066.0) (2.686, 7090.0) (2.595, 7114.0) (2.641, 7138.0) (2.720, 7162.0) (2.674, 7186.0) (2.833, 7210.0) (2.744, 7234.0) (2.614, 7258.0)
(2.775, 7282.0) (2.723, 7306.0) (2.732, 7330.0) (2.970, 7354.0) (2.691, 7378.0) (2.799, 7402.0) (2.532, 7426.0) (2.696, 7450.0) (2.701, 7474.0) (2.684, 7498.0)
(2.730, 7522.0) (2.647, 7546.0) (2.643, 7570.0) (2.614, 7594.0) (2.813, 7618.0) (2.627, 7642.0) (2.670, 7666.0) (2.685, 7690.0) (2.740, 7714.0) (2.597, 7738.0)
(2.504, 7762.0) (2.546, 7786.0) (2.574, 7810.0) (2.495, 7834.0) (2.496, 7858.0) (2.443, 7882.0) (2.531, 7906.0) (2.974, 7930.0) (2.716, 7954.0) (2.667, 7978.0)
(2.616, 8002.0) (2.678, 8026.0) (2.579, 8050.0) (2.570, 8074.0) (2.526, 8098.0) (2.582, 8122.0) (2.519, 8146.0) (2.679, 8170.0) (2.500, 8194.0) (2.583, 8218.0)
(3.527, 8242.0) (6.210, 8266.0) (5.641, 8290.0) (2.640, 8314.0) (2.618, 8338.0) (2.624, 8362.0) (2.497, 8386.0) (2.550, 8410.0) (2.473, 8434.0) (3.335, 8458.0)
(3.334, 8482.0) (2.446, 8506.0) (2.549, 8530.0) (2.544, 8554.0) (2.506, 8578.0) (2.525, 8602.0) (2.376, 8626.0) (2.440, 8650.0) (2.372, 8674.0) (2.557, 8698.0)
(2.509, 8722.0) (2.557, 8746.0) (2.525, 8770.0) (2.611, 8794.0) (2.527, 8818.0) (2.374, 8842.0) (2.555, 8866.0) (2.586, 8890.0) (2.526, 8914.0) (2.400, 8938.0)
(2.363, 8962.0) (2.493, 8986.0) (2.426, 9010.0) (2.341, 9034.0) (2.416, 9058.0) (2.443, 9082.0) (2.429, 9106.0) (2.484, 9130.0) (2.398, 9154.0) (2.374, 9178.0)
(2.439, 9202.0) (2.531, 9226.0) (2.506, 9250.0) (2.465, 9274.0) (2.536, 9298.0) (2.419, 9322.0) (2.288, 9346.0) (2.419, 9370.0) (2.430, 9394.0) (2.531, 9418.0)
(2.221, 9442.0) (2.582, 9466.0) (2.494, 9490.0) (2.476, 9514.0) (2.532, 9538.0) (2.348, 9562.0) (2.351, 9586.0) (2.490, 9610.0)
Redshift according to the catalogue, 0.26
